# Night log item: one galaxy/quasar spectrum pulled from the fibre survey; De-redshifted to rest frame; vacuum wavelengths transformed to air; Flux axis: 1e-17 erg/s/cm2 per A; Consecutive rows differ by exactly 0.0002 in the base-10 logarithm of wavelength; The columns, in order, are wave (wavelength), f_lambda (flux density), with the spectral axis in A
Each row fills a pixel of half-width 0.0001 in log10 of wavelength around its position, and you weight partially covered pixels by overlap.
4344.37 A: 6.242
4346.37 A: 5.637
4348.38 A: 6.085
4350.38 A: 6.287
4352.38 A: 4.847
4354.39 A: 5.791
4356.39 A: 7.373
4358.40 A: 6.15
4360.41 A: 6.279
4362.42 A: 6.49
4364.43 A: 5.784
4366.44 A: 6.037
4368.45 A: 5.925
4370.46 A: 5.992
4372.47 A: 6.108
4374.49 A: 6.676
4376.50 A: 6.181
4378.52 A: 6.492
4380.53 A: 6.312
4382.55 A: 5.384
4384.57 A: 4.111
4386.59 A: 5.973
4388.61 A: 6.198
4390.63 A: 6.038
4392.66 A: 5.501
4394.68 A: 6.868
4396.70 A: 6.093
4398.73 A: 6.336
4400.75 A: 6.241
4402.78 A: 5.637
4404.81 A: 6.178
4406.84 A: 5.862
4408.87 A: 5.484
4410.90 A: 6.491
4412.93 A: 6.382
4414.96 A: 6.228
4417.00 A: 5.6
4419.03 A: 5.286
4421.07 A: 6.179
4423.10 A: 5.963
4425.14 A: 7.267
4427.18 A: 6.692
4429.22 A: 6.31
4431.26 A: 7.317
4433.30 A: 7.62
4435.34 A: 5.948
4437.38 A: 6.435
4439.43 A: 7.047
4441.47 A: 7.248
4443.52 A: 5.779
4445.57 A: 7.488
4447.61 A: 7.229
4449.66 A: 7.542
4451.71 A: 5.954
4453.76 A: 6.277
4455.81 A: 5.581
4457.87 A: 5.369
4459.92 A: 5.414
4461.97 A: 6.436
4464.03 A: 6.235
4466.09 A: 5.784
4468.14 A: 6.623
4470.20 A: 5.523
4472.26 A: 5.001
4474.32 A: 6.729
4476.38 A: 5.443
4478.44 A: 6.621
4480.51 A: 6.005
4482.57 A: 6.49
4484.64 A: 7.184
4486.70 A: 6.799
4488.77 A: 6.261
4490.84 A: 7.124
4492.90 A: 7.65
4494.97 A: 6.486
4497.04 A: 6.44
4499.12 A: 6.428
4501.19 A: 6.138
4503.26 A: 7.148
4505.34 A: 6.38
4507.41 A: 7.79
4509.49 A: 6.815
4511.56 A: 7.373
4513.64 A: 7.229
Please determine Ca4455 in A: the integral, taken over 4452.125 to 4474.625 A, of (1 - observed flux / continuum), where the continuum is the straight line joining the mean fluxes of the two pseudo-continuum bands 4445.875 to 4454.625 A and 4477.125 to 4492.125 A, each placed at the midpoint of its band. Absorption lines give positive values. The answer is 2.9 A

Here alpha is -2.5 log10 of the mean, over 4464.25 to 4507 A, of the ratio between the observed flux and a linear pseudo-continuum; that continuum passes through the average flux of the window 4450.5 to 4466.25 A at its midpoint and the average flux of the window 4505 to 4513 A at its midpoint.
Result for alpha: 0.025 mag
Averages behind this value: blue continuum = 5.9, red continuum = 7.16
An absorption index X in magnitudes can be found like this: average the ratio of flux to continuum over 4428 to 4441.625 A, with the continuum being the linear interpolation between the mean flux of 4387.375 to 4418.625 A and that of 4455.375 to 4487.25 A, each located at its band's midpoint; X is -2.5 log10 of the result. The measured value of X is -0.127 mag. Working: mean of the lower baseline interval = 6.06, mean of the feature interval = 6.82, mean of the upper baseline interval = 6.08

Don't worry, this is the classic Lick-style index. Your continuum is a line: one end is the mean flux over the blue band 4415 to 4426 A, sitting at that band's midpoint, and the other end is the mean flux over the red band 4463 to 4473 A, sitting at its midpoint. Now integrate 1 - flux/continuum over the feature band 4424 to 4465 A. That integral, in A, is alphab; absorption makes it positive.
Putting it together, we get -4.1 A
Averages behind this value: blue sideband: 6.06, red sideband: 5.86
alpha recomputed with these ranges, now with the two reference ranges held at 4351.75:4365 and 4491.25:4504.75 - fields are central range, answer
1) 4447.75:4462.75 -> 0.07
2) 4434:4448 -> -0.04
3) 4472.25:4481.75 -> 0.10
